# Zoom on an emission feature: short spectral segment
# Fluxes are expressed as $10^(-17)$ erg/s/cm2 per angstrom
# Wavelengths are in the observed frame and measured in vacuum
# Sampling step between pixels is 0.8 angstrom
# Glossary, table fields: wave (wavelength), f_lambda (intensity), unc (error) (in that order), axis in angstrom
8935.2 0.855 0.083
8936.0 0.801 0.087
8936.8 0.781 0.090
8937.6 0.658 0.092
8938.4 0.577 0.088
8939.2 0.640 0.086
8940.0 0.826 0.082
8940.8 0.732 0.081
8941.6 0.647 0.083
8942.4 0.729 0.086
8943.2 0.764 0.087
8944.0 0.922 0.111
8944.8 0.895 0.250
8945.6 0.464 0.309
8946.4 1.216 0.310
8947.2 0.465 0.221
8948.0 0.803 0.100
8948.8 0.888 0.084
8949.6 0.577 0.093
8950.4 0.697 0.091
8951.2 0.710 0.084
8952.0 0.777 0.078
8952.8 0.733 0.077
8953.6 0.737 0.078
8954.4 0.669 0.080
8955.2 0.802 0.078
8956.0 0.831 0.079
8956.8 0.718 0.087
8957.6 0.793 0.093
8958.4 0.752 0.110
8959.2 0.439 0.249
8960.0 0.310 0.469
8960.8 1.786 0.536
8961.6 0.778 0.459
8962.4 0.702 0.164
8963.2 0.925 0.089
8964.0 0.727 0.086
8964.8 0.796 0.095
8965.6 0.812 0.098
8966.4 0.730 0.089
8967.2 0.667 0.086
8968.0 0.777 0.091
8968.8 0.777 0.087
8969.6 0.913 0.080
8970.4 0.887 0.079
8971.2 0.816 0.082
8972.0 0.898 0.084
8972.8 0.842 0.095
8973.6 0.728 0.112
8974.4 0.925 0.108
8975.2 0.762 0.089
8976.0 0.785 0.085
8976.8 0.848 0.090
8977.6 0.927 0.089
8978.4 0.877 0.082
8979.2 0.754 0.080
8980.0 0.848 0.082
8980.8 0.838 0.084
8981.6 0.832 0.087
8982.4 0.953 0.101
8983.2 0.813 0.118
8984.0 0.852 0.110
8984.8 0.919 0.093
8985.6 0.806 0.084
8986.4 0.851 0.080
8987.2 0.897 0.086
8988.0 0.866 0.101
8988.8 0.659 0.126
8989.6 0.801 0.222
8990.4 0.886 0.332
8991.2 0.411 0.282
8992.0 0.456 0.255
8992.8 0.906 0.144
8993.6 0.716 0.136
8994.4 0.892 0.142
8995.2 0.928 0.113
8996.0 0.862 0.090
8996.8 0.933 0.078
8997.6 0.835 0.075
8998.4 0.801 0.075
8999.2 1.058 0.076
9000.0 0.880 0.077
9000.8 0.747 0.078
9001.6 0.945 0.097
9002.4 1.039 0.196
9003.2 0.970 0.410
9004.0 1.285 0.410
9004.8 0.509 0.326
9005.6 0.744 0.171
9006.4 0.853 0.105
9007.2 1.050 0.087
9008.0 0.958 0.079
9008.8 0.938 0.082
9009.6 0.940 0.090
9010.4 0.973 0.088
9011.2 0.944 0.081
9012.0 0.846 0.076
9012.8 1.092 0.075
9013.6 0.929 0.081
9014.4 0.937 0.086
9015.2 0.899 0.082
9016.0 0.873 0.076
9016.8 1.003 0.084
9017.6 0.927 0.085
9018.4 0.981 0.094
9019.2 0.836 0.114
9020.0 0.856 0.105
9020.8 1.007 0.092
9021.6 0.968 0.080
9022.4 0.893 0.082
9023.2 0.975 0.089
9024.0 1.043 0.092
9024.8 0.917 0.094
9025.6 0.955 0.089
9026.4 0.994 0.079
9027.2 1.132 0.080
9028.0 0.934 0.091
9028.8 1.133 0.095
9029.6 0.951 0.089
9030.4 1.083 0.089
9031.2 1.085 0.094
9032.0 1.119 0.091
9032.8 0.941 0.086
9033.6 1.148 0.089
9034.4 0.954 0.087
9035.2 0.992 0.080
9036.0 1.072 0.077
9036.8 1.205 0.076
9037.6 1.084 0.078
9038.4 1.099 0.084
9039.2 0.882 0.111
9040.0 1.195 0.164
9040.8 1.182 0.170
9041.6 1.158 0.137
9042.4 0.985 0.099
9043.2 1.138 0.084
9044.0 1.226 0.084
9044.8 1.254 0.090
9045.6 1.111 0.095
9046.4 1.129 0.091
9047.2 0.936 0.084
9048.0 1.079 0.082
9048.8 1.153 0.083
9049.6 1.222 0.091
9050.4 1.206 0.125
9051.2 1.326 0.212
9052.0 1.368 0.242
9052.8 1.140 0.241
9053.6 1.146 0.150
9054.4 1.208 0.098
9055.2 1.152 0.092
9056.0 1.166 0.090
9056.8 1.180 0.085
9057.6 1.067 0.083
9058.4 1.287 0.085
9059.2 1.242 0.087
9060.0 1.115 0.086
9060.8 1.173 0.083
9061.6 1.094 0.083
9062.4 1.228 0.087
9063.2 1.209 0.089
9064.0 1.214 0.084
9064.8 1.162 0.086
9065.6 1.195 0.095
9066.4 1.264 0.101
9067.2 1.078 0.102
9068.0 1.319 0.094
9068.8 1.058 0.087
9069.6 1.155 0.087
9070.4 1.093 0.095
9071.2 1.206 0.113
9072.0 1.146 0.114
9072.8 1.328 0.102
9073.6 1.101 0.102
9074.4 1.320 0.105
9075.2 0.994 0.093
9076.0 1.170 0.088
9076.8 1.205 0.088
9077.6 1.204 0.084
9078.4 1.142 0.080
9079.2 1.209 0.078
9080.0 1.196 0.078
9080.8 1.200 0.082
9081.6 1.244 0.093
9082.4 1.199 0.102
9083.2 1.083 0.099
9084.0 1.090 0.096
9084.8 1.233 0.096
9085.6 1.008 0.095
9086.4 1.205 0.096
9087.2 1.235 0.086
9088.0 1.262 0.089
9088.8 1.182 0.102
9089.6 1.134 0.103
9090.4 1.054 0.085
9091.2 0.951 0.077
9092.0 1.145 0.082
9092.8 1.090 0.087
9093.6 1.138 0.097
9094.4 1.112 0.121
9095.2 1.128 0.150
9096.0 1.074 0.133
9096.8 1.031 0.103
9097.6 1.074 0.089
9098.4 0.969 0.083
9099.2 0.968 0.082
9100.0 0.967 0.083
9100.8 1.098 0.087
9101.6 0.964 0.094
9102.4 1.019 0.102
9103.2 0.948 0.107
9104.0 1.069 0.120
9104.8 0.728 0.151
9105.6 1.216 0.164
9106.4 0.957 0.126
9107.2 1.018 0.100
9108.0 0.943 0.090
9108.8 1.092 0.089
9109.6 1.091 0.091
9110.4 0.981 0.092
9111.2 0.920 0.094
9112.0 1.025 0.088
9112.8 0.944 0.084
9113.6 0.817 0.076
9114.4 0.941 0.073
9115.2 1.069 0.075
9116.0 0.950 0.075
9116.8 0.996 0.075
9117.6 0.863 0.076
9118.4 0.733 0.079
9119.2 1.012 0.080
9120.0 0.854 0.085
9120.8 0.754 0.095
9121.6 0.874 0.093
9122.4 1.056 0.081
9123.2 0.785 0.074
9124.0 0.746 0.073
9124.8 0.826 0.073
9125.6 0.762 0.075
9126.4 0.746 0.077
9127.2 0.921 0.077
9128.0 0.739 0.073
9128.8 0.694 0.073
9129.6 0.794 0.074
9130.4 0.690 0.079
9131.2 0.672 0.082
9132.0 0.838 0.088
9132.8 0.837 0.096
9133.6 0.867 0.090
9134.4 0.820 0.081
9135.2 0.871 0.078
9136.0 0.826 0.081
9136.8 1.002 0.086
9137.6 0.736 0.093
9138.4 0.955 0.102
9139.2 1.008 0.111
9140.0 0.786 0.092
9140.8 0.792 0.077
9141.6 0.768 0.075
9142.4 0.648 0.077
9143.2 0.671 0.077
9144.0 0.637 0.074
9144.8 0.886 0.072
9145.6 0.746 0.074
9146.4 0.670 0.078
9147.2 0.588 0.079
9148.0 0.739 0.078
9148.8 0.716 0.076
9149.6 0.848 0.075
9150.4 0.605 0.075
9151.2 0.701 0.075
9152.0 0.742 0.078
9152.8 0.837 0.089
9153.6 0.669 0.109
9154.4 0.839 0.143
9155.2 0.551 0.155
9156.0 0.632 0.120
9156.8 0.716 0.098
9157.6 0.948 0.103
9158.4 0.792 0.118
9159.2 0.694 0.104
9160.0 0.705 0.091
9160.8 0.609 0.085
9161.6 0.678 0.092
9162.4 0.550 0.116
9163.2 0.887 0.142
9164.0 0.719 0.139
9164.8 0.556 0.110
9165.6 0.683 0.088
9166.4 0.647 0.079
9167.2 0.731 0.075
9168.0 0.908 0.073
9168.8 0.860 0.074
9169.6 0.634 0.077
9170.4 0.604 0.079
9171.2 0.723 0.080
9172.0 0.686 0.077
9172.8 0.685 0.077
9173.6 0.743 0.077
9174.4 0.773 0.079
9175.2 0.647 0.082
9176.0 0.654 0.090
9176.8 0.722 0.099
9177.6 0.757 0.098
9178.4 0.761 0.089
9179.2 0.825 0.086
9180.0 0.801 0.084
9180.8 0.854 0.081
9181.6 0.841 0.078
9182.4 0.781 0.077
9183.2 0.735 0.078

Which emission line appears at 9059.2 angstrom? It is Mg II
